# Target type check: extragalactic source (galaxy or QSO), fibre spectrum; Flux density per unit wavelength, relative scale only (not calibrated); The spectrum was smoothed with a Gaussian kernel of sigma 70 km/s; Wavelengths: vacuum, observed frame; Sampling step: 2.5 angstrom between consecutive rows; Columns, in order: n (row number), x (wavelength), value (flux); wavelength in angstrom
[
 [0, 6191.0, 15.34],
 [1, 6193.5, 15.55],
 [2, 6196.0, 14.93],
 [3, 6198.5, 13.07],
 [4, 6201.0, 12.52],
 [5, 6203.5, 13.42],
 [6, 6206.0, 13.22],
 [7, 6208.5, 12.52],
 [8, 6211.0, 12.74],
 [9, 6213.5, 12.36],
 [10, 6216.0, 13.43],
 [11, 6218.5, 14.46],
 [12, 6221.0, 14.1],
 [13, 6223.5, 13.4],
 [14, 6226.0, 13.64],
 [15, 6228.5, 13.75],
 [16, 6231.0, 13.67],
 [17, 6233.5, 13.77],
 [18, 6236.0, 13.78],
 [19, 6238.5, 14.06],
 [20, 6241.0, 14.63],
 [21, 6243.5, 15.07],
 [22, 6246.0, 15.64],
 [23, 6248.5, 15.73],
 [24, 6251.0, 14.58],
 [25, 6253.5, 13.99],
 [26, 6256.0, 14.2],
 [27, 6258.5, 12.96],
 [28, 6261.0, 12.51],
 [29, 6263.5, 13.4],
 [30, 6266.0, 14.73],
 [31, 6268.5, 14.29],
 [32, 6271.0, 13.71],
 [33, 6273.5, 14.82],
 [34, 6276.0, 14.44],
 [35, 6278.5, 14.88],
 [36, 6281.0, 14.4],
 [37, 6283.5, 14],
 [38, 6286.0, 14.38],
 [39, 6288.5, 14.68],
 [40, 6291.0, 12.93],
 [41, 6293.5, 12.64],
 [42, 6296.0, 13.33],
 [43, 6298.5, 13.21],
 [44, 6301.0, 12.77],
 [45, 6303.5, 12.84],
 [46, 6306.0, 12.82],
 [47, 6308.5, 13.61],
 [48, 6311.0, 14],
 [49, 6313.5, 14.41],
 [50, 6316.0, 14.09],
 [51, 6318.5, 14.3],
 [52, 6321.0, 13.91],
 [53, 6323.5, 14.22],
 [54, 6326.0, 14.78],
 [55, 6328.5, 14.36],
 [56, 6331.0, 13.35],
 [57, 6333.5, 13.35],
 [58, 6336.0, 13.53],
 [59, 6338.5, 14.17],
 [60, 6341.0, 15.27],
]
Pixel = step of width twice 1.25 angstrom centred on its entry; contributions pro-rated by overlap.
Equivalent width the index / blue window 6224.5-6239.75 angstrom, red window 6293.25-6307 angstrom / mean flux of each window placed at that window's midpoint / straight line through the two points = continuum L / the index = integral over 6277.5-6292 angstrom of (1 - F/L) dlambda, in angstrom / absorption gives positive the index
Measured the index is -1.19 angstrom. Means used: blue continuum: 13.8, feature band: 14.2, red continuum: 13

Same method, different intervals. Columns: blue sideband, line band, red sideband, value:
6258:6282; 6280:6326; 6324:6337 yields 0.8 angstrom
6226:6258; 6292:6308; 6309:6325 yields 1.4 angstrom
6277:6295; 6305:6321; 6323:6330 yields 0.4 angstrom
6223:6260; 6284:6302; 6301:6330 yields 0.7 angstrom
